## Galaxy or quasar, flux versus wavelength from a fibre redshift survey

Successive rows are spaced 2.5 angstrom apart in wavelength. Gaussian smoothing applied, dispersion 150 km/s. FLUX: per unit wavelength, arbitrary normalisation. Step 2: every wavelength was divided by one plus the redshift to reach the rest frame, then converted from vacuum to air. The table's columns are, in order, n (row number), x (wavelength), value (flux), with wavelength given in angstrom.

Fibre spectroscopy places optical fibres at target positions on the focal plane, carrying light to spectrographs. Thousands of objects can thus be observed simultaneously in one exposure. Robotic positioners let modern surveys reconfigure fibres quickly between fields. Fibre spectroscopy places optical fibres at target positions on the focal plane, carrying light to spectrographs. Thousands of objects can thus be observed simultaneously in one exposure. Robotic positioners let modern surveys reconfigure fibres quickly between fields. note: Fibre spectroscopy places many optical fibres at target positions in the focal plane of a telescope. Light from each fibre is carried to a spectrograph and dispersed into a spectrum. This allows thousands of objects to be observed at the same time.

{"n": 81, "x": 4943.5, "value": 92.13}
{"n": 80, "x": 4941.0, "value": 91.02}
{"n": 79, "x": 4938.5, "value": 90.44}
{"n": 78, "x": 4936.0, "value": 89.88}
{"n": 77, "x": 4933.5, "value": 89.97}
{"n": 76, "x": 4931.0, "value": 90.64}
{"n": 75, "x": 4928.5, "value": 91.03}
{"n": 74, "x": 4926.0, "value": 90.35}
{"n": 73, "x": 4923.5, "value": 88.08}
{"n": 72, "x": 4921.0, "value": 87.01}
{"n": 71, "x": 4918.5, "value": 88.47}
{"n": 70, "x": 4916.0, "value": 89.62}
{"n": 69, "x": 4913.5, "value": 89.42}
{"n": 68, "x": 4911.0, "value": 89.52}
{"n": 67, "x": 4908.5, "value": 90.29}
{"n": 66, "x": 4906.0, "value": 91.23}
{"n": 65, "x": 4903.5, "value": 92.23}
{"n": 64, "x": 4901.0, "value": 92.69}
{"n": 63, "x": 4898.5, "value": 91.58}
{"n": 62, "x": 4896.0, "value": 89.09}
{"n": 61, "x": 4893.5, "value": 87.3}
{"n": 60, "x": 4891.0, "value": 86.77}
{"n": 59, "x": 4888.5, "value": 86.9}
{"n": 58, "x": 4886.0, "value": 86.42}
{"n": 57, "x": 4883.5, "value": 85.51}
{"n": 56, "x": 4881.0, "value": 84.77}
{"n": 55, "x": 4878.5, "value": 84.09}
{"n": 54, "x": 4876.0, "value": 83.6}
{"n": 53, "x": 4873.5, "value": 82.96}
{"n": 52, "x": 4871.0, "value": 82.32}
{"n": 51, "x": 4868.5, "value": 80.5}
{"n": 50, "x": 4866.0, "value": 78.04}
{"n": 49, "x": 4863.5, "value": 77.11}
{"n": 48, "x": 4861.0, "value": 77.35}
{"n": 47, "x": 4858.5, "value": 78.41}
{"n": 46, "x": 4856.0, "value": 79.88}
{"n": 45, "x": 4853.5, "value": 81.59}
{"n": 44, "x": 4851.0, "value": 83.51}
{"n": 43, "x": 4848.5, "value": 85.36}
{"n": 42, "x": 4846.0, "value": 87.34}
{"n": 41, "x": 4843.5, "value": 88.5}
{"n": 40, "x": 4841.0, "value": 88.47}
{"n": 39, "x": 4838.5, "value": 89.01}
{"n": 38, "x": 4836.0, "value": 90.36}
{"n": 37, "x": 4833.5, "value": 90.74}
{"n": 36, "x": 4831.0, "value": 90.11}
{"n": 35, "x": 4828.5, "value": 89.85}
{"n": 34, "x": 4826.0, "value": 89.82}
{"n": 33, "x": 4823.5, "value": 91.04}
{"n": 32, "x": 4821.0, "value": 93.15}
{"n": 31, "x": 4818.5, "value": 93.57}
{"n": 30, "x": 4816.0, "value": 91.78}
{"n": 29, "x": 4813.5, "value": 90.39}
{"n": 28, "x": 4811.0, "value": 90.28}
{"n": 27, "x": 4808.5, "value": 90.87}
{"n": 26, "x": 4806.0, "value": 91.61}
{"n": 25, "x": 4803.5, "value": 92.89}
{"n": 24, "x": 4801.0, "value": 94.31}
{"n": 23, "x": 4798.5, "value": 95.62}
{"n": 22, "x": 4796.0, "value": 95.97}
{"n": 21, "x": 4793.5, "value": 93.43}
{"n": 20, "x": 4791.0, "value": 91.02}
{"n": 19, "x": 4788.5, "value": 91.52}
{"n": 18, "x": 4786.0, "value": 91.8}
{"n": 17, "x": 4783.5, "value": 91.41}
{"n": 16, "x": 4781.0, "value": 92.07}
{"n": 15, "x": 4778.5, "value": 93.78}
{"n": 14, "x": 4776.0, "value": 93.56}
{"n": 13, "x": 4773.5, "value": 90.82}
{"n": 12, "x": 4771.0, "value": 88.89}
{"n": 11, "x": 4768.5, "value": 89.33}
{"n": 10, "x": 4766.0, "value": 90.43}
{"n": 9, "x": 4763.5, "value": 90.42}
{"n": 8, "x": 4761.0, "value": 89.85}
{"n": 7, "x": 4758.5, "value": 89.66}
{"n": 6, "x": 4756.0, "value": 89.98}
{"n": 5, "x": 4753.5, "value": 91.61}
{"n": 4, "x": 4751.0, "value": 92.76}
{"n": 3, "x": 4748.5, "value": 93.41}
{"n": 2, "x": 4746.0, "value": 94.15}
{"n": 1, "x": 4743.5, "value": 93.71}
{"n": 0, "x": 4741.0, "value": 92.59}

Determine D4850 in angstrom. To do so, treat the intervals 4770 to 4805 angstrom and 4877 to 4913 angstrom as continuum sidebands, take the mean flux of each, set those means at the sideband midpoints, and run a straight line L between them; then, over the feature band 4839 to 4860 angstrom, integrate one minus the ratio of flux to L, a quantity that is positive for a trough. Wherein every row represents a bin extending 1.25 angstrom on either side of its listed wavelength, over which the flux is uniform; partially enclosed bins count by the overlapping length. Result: 1.40 angstrom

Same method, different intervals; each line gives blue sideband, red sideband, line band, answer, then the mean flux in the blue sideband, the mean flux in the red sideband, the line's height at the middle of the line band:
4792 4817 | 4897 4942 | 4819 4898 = 5.1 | 92.7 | 90.2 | 91.5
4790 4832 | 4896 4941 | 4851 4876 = 3.0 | 92.1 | 90.1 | 91.2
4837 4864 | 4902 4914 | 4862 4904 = 1.1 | 83.6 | 90.7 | 87.6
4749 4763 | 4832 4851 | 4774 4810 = -1.2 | 90.9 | 88.2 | 89.8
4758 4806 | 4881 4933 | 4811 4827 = -0.1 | 92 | 89.1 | 91.1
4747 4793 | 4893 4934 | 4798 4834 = -0.3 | 91.3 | 90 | 90.9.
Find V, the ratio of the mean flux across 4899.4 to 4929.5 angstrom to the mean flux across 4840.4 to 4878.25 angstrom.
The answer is 1.09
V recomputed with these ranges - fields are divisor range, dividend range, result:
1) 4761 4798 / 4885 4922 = 0.97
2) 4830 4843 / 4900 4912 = 1.02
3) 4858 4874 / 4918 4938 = 1.13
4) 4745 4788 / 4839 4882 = 0.90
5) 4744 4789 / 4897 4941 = 0.99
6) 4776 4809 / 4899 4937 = 0.97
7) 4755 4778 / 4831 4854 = 0.97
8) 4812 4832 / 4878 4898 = 0.95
